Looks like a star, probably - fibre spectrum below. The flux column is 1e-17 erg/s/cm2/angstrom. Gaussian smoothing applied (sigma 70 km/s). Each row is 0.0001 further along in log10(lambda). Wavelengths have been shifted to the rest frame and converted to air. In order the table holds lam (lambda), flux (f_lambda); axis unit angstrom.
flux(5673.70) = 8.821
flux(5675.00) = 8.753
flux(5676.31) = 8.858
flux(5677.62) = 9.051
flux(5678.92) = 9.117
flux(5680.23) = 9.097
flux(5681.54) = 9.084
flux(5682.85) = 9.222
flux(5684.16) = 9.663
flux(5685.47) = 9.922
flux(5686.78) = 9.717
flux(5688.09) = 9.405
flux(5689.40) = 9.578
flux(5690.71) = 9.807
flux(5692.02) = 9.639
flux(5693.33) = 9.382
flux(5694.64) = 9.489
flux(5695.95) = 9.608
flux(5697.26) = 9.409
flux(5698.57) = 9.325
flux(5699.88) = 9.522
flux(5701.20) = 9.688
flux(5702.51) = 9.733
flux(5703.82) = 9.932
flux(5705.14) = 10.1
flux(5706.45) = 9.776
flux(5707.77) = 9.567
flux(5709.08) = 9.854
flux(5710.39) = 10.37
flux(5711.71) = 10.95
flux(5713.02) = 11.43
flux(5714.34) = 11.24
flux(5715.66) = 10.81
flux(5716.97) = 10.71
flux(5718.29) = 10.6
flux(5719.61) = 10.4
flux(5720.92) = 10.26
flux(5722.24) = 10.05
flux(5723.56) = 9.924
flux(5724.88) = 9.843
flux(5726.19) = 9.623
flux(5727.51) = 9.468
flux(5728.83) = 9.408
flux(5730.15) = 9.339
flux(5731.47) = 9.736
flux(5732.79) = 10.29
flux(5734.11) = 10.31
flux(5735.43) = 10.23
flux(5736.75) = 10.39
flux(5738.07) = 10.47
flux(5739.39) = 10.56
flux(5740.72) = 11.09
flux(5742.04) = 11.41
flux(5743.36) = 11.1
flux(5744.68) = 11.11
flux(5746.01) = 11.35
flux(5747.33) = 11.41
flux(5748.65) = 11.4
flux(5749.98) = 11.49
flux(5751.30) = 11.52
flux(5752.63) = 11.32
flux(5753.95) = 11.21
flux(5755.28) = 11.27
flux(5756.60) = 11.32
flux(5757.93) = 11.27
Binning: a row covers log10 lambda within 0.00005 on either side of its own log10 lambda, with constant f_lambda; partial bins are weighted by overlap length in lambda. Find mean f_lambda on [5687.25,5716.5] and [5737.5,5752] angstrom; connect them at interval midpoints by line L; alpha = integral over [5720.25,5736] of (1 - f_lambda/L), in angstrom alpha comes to 1.2 angstrom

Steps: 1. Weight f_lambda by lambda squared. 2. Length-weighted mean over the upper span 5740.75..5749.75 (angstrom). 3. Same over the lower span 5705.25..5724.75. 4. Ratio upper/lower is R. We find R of 1.10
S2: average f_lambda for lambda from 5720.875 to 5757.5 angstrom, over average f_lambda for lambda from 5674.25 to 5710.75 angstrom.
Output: 1.1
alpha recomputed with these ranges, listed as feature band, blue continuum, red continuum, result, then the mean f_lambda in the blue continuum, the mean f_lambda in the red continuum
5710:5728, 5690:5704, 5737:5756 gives -0.2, 9.59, 11.2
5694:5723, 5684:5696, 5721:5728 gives -1.2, 9.62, 9.83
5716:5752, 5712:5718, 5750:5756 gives 2.2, 11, 11.4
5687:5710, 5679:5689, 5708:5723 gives 0.7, 9.42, 10.6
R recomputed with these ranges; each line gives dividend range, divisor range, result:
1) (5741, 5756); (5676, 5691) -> 1.24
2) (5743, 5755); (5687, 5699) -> 1.21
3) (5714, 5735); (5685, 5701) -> 1.07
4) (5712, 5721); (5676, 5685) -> 1.19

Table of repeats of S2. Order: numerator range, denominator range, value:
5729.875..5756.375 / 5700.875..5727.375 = 1.06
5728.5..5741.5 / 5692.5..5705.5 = 1.06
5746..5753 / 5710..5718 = 1.05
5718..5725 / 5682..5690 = 1.06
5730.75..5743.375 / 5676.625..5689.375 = 1.12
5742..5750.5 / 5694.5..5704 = 1.18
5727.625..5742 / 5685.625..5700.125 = 1.07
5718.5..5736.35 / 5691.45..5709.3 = 1.03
